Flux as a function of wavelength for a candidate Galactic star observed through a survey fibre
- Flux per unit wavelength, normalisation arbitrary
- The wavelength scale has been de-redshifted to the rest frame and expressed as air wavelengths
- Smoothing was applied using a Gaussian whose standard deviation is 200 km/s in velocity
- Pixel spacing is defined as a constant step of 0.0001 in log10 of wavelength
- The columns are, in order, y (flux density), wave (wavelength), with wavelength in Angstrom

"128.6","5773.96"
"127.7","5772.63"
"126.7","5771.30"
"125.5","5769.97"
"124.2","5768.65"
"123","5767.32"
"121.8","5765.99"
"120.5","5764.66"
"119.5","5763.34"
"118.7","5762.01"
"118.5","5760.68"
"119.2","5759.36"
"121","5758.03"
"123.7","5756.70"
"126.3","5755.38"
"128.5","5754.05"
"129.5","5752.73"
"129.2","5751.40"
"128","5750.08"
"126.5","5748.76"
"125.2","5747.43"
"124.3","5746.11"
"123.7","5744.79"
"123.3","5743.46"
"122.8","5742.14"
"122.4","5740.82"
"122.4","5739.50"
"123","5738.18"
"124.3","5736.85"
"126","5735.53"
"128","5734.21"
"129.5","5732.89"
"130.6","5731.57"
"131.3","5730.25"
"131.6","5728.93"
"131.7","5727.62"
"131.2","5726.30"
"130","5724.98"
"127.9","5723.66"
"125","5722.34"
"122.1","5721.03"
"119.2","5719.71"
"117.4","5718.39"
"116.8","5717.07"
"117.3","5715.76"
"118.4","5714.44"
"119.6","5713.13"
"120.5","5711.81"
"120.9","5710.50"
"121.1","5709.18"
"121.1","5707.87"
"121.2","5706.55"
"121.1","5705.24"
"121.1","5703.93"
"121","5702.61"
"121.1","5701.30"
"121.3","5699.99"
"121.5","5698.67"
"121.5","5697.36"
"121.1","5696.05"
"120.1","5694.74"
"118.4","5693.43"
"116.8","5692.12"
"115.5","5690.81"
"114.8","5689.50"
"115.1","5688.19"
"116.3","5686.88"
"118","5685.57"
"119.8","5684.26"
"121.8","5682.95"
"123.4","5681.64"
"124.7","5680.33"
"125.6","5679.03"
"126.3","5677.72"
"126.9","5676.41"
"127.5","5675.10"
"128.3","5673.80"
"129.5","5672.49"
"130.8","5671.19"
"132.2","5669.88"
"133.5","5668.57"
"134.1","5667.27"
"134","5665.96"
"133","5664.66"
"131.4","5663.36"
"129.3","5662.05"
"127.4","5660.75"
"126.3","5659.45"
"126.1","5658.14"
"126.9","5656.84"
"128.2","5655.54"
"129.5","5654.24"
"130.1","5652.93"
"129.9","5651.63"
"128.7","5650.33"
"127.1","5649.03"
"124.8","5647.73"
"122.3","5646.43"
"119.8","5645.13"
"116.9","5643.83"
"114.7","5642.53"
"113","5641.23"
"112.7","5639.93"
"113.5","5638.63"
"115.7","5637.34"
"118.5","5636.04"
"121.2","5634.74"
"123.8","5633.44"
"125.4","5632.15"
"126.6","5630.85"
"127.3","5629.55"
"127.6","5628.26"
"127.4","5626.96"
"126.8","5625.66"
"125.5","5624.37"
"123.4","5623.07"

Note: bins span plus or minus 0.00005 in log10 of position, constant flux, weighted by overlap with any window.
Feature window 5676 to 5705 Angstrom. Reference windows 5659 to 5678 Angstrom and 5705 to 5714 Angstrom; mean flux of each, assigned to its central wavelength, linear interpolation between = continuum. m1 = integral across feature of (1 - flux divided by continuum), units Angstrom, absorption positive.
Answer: 1.1 Angstrom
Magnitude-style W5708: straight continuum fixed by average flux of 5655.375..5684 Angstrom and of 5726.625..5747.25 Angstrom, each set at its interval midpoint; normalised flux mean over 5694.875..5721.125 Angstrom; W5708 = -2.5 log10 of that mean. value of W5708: 0.06 mag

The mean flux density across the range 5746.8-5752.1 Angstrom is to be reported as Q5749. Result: 127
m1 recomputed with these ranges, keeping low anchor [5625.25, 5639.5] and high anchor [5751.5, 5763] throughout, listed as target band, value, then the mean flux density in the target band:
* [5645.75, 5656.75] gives -0.4 Angstrom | 128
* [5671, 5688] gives -0.2 Angstrom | 124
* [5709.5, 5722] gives 0.4 Angstrom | 119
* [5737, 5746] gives 0.0 Angstrom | 123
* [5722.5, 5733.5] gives -0.6 Angstrom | 130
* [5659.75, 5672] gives -0.9 Angstrom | 132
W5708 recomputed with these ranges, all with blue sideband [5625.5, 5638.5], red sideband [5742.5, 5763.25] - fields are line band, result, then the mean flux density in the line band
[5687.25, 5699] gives 0.050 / 118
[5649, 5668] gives -0.051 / 130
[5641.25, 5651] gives 0.018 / 121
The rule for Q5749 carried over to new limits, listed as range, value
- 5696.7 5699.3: 122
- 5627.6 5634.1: 126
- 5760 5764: 119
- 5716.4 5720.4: 118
